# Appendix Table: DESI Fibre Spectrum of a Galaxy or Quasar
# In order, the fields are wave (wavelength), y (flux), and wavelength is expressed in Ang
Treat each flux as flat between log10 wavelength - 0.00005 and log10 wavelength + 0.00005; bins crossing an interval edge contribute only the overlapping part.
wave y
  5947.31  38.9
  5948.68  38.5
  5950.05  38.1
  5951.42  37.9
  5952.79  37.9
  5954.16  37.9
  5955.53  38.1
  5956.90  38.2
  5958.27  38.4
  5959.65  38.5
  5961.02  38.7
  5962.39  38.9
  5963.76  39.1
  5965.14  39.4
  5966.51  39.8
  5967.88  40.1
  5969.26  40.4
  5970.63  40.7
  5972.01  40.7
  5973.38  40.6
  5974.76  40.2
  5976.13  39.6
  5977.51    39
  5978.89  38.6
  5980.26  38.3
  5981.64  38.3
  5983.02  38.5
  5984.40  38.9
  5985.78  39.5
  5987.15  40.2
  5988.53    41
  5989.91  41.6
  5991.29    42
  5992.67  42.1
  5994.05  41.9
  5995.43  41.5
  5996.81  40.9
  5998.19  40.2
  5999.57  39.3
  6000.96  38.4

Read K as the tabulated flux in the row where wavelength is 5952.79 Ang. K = 37.9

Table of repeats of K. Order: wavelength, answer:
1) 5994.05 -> 41.9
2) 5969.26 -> 40.4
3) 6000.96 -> 38.4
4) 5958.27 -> 38.4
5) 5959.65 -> 38.5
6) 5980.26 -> 38.3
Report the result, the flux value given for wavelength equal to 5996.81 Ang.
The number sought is 40.9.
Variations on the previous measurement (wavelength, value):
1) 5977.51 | 39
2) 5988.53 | 41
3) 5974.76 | 40.2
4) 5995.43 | 41.5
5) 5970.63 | 40.7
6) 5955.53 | 38.1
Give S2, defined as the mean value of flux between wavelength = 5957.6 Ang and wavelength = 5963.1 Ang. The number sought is 38.6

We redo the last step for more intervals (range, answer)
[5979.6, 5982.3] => 38.3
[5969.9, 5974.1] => 40.7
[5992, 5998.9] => 41.3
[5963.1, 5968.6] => 39.6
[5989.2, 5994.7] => 41.9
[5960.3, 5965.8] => 39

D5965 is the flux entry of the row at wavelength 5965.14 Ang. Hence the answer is 39.4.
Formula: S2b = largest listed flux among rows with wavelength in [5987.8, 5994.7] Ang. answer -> 42.1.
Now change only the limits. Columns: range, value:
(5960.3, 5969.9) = 40.4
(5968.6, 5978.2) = 40.7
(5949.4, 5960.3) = 38.5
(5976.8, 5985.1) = 39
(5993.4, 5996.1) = 41.9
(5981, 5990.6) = 41.6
